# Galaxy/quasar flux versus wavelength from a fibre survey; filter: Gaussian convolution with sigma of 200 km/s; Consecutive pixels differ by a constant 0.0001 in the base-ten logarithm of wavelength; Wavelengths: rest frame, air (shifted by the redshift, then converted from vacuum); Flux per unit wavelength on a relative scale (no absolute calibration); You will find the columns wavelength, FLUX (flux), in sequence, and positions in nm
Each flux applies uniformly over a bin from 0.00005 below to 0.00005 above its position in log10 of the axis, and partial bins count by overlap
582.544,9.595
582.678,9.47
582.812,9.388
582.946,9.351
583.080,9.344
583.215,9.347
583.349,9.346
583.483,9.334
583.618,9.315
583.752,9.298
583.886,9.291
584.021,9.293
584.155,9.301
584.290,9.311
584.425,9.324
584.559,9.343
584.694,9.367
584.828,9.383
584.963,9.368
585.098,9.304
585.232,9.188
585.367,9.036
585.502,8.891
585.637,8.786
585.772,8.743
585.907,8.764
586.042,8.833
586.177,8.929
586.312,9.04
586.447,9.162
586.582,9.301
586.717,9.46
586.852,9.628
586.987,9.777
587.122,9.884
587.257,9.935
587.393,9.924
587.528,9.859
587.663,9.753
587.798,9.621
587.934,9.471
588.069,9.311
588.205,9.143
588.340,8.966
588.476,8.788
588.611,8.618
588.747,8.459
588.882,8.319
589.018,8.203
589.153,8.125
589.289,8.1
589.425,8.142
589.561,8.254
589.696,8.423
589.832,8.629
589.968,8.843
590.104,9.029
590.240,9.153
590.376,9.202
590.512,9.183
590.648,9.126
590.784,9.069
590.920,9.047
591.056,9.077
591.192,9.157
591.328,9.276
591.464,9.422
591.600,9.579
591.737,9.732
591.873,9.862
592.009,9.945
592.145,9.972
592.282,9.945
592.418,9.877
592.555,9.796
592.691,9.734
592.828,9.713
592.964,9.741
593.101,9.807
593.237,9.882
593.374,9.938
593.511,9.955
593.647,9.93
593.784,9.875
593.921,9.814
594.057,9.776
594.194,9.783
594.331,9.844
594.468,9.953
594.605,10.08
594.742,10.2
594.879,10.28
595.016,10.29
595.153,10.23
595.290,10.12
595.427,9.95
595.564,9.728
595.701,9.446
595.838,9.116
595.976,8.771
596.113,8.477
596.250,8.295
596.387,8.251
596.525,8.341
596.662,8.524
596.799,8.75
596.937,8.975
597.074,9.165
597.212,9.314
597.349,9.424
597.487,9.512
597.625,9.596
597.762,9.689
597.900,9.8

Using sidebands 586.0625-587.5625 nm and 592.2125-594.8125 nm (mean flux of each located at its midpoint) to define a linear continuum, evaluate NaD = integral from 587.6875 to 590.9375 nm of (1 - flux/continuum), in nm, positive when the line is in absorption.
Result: 0.28 nm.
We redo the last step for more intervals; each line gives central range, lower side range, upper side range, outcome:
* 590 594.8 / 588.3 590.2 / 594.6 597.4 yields -0.41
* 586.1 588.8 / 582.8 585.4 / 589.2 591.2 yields -0.09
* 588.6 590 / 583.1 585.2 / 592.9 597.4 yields 0.16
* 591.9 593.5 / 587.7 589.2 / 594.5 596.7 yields -0.12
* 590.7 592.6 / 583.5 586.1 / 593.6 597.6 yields -0.04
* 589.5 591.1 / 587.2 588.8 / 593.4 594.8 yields 0.11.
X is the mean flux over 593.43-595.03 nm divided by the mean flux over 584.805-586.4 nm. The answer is 1.1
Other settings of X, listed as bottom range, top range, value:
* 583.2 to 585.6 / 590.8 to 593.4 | 1.04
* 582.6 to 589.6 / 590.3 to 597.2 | 1.04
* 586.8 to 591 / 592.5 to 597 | 1.06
